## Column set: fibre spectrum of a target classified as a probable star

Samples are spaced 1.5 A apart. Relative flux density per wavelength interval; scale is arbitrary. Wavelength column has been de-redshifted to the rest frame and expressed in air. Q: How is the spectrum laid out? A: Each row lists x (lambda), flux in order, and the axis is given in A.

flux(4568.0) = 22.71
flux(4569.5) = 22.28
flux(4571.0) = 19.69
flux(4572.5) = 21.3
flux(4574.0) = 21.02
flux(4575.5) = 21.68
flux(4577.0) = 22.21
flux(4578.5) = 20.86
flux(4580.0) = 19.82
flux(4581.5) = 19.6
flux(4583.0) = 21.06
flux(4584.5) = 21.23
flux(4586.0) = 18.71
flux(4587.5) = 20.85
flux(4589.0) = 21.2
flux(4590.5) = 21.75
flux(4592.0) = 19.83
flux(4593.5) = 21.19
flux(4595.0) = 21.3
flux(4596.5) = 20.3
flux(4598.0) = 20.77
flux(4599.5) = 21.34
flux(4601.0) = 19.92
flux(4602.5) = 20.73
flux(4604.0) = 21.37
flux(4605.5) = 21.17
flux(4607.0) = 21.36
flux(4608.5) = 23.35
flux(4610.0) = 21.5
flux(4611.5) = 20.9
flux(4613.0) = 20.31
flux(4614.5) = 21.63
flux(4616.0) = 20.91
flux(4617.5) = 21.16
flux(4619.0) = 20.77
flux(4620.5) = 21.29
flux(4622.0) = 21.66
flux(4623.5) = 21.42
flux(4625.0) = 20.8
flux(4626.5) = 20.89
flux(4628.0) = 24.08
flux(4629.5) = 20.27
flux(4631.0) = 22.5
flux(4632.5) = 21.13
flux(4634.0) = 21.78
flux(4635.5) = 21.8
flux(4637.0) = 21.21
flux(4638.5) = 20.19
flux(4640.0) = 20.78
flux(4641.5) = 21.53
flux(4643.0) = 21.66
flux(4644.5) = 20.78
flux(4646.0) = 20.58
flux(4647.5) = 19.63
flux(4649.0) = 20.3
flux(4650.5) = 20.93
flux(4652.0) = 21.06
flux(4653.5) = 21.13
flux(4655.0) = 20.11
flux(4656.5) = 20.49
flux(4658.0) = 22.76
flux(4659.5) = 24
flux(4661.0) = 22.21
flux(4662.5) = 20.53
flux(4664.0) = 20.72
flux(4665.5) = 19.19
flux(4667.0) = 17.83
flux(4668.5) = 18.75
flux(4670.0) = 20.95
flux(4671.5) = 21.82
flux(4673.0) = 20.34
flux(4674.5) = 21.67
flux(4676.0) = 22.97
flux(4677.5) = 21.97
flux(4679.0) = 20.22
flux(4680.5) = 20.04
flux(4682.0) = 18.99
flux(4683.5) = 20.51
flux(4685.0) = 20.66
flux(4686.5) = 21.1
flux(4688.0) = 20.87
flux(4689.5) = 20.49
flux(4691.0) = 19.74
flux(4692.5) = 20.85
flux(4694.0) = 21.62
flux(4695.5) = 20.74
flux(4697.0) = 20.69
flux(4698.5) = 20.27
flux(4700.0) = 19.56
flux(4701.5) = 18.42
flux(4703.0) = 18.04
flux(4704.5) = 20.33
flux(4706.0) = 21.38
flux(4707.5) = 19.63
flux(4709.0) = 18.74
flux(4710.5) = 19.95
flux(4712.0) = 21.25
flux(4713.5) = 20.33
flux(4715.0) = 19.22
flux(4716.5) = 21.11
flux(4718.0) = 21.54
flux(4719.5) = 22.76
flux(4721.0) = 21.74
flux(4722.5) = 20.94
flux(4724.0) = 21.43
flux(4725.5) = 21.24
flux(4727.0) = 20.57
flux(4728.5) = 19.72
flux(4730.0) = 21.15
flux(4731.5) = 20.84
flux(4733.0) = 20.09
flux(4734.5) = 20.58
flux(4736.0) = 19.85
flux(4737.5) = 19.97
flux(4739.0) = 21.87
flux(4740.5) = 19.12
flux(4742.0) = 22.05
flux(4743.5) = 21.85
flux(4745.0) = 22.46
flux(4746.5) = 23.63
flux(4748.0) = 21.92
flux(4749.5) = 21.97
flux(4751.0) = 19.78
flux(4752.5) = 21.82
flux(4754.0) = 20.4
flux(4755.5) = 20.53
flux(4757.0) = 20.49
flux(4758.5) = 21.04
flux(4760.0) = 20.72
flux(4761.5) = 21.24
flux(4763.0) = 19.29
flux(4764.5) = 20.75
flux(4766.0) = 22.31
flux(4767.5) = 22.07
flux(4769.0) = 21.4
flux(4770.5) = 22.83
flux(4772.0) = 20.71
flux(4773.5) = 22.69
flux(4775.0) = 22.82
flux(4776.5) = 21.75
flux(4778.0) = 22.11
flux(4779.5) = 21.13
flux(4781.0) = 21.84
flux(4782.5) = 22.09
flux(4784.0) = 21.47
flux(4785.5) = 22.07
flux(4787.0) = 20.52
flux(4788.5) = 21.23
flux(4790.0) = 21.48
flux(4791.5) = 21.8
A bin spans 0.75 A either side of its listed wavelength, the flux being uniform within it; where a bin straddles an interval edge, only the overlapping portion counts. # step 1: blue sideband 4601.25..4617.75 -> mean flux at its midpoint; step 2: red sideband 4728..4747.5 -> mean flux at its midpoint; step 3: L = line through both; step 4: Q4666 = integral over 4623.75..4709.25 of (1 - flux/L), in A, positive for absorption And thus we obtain 1.7 A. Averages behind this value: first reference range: 21.3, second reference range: 21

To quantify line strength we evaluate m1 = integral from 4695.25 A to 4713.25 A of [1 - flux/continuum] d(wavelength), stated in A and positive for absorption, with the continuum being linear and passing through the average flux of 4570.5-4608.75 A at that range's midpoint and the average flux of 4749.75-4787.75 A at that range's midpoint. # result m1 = 1.1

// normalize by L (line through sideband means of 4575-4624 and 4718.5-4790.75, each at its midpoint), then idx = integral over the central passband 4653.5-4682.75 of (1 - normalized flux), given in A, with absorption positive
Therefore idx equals 0.4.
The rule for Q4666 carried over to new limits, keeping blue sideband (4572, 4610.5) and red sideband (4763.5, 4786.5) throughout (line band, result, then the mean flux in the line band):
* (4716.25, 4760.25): 1.1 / 21.1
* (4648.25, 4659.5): 0.0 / 21.2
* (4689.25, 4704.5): 1.0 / 20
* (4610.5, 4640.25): -0.2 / 21.3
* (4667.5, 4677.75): 0.1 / 21.1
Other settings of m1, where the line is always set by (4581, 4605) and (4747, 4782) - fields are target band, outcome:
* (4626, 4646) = -0.5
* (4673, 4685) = 0.1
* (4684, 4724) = 1.3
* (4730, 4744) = 0.4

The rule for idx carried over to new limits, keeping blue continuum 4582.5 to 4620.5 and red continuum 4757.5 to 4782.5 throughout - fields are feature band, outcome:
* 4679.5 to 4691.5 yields 0.54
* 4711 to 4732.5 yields 0.43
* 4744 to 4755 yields -0.11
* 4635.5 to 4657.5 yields 0.35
